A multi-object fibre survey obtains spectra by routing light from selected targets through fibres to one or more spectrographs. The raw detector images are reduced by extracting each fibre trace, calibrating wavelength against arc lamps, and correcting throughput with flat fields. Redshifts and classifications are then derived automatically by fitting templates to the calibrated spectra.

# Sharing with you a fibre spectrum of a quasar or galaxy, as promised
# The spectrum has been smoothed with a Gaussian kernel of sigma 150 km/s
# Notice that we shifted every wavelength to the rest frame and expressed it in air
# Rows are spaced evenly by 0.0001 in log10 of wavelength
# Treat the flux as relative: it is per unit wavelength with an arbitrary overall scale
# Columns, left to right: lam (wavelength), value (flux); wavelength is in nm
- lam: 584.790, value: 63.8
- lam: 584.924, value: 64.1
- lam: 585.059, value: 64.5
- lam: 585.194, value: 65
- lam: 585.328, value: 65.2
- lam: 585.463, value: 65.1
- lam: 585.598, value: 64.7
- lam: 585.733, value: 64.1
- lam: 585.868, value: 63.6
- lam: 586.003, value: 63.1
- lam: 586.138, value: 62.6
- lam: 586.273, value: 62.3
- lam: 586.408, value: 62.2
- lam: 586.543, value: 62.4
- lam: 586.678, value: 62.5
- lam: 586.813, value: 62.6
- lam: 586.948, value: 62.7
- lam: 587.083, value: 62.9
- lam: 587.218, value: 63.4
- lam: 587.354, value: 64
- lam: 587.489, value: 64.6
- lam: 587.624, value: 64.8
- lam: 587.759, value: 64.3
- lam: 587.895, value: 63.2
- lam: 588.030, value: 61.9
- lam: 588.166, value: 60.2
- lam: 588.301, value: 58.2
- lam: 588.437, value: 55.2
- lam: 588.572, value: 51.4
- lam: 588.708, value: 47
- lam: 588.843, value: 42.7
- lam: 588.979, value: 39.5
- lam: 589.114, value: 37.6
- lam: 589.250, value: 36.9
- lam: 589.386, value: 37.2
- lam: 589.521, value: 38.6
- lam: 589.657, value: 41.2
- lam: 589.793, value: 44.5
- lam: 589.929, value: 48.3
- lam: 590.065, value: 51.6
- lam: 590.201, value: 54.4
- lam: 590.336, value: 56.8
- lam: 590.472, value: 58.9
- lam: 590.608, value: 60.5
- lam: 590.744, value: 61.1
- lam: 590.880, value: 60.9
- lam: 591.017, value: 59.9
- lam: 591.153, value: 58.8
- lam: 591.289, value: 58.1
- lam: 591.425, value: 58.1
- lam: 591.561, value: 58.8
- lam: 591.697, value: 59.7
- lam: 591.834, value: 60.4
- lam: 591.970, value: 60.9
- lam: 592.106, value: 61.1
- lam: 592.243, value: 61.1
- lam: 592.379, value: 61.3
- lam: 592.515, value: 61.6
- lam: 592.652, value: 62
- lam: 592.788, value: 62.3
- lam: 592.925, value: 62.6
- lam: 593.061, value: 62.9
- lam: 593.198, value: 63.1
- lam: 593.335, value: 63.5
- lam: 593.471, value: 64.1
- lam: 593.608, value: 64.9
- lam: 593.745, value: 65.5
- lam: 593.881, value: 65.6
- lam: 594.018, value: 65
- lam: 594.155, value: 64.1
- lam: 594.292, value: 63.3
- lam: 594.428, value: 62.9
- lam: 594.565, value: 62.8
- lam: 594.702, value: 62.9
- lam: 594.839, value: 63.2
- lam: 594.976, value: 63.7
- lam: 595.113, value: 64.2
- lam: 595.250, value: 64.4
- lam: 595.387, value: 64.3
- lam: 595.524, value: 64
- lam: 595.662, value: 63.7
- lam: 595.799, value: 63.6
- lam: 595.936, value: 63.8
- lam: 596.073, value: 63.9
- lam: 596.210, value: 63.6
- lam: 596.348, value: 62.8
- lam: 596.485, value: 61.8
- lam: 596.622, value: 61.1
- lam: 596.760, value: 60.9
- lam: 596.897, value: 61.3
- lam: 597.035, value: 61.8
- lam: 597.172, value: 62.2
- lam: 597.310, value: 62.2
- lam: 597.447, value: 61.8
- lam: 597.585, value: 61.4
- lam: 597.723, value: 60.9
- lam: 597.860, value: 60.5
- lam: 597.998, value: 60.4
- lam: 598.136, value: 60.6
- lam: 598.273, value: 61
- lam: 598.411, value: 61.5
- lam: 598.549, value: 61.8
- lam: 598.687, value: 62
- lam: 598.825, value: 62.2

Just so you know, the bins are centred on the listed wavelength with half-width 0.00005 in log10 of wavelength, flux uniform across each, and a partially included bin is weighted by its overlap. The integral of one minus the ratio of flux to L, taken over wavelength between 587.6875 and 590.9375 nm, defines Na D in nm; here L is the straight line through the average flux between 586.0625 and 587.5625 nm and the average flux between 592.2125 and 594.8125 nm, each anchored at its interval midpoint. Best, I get 0.61 nm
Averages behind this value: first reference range 63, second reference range 63.3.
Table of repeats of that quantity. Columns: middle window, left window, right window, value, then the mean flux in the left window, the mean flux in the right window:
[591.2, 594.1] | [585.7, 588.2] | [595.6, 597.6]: 0.03 nm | 63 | 62.4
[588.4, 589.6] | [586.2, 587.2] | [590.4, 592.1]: 0.37 nm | 62.6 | 59.7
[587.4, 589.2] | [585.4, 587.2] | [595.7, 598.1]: 0.24 nm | 63.1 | 62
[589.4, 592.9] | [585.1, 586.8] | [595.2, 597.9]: 0.36 nm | 63.5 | 62.5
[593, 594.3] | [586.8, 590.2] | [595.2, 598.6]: -0.13 nm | 52.8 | 62.2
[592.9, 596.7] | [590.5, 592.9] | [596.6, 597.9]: -0.17 nm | 60.4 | 61.4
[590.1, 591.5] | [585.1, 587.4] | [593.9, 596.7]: 0.11 nm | 63.4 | 63.5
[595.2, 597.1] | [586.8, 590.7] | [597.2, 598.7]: -0.10 nm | 53.5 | 61.3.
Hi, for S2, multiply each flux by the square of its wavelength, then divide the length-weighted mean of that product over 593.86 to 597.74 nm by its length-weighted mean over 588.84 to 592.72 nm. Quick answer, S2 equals 1.19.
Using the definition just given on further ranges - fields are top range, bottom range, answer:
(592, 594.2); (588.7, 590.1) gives 1.53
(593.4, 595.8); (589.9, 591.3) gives 1.13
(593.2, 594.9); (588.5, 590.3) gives 1.47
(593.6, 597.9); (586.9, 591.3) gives 1.19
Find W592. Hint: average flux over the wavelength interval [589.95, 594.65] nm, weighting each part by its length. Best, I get 61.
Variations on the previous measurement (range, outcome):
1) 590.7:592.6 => 60.1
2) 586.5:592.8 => 56.2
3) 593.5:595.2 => 64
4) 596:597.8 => 62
